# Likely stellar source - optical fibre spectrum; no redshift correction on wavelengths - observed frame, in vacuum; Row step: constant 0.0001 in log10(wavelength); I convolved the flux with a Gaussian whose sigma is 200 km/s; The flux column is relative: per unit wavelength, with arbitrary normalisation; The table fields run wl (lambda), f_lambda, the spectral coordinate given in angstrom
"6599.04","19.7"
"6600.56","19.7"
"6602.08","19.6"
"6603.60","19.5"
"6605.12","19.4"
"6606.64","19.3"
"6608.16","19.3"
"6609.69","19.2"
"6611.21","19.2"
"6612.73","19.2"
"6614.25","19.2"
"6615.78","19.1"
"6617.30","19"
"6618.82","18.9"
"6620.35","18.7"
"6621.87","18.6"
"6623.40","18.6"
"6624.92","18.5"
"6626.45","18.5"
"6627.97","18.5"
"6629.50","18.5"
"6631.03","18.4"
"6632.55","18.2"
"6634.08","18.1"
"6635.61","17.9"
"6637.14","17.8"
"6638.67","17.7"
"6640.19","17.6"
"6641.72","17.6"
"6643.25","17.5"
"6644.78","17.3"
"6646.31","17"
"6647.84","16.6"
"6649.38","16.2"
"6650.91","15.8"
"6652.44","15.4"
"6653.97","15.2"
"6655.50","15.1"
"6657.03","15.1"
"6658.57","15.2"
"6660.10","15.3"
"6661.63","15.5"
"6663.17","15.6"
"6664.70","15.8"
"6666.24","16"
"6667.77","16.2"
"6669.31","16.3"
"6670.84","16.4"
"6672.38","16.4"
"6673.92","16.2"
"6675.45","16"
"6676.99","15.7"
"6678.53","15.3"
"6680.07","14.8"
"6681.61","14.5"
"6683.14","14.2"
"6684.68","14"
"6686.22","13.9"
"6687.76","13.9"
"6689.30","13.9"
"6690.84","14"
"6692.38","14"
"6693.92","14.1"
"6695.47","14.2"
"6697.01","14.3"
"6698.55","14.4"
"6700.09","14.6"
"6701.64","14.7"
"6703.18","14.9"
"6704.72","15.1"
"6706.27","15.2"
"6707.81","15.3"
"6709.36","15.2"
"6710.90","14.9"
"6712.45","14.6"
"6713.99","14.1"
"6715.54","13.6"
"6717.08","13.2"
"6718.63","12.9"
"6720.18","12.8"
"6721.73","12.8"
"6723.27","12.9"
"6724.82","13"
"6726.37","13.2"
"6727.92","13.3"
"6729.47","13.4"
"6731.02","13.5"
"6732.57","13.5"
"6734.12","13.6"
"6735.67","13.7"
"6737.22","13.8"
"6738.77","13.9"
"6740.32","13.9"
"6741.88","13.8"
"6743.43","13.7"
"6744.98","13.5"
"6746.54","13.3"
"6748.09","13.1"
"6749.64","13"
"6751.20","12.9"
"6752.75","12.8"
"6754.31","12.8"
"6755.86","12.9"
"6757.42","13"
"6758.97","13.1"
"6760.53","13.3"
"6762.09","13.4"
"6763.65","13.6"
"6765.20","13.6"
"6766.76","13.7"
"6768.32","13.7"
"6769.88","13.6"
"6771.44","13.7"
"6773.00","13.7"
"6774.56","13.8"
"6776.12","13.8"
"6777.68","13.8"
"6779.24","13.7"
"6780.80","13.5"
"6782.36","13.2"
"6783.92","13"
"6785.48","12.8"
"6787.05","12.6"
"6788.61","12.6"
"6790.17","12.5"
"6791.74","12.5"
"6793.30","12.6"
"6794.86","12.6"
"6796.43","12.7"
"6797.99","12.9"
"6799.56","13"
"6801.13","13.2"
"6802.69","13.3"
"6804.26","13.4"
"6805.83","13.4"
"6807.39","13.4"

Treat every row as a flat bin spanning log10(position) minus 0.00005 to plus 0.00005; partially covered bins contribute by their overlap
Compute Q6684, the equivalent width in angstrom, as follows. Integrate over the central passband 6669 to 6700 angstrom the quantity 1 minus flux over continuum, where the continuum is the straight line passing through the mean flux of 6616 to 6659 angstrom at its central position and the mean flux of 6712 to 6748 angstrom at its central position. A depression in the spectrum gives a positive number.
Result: 1.3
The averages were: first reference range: 17.4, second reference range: 13.5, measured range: 14.8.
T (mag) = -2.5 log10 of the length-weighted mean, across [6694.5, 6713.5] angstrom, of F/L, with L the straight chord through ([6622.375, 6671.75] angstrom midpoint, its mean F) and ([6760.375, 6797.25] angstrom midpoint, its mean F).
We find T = 0.038 mag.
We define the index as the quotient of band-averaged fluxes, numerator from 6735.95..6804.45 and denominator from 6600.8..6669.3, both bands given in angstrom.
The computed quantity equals 0.75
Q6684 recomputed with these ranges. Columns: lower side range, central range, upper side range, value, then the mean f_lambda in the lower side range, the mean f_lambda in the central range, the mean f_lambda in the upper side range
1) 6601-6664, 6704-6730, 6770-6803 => 2.3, 17.7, 13.9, 13.1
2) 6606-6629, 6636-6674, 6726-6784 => 2.5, 18.9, 16.3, 13.4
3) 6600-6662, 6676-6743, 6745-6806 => 5.4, 17.8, 14.1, 13.2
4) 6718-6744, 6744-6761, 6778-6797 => 0.2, 13.4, 13.1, 12.9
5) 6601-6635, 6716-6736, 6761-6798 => 2.5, 18.9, 13.2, 13.2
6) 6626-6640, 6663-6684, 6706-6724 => 0.5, 18.2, 15.7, 13.9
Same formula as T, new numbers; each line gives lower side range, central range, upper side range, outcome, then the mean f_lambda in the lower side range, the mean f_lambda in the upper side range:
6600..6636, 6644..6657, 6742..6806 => 0.108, 18.9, 13.2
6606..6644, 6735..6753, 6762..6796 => 0.077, 18.5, 13.3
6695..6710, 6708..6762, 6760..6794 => 0.054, 14.8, 13.3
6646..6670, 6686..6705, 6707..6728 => 0.012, 15.7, 13.7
